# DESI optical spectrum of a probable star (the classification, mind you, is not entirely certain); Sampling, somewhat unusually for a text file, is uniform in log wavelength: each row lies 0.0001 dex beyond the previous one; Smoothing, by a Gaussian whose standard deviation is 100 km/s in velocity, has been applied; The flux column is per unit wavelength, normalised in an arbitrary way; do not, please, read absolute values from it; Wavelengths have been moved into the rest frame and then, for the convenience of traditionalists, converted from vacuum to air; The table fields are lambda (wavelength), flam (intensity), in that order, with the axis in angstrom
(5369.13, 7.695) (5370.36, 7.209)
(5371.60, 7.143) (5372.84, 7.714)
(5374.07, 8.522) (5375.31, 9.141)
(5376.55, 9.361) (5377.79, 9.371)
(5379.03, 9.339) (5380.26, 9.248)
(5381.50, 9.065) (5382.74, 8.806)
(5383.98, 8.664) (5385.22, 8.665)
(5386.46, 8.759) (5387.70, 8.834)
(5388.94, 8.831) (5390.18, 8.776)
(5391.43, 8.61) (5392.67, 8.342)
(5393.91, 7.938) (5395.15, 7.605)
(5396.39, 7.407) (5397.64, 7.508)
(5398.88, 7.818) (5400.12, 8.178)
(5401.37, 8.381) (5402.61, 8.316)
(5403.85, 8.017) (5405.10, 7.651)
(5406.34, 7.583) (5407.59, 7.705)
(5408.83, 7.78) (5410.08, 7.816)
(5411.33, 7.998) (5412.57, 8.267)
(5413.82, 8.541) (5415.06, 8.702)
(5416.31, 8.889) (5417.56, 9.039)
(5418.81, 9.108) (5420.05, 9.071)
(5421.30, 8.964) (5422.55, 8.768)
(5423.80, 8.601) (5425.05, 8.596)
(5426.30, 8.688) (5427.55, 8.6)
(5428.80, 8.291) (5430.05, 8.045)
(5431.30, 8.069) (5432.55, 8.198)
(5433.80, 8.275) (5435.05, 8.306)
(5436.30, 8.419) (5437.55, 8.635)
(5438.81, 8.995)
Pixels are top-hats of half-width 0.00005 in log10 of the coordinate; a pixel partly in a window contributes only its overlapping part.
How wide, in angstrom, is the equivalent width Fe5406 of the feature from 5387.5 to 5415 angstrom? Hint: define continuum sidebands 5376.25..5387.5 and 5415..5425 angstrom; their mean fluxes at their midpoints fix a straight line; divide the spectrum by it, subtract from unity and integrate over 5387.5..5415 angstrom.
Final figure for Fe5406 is 2.6 angstrom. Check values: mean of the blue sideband 9.02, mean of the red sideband 8.88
